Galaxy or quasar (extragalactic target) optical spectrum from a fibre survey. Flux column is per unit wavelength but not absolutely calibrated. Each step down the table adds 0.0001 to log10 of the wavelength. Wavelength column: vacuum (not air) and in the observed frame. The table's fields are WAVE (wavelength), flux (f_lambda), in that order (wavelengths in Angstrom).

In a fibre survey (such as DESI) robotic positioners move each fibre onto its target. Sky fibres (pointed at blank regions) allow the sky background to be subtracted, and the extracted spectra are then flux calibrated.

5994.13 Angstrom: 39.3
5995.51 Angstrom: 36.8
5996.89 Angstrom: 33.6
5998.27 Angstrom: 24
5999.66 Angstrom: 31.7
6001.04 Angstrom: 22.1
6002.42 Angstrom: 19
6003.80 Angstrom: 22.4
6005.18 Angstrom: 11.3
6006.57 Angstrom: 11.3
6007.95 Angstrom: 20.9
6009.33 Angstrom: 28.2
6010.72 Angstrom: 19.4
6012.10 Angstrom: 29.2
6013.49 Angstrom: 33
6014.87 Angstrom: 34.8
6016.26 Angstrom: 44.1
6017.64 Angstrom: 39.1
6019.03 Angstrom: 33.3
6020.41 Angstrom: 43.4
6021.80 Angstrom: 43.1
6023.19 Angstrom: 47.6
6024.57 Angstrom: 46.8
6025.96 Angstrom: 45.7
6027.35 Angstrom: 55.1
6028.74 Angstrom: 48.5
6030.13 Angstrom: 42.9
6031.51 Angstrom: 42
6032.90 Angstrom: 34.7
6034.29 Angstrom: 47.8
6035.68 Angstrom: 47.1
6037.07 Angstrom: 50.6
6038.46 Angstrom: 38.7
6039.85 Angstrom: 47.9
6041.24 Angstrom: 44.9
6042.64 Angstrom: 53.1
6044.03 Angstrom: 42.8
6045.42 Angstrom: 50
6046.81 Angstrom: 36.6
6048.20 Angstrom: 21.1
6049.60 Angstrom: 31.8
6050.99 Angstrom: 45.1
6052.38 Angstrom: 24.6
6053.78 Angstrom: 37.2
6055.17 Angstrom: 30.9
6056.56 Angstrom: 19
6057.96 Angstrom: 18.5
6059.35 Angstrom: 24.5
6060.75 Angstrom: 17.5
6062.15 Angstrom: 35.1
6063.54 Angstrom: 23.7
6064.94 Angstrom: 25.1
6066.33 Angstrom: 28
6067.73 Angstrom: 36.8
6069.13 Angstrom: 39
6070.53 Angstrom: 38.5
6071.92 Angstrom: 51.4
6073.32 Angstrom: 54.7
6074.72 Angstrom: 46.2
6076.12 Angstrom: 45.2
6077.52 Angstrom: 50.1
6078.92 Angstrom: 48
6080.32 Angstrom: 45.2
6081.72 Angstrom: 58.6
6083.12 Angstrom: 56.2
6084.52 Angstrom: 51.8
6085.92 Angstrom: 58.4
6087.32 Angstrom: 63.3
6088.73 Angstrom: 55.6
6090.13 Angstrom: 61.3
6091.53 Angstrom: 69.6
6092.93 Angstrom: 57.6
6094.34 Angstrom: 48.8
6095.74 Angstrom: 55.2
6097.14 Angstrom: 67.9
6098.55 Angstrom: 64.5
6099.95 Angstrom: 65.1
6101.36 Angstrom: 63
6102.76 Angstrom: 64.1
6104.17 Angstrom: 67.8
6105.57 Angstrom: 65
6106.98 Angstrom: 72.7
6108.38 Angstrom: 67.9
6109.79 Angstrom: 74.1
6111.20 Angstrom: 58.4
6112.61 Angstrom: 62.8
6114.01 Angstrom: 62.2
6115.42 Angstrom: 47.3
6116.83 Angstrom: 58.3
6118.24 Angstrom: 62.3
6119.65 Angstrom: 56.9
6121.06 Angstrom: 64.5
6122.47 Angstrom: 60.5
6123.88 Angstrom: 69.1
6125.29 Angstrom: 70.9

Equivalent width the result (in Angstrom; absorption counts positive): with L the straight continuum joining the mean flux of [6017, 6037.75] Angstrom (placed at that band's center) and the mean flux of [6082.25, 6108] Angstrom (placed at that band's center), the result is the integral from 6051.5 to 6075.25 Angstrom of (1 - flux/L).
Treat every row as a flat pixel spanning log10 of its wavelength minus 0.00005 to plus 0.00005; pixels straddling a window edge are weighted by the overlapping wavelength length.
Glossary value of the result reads 9.5 Angstrom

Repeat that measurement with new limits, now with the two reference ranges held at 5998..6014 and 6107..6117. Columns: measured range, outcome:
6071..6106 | -2.2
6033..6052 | -3.3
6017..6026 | -4.4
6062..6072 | 2.6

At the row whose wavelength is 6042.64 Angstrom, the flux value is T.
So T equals 53.1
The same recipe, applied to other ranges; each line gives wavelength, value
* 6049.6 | 31.8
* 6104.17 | 67.8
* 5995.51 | 36.8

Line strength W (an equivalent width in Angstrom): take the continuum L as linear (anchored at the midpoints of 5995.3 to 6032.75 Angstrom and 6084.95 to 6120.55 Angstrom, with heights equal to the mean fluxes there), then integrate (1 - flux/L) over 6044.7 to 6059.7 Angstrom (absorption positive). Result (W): 4.8 Angstrom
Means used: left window 33.7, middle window 31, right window 61.9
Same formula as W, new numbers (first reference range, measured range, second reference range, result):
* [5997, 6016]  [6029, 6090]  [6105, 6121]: 2.4 Angstrom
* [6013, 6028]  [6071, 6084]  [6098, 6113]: 1.8 Angstrom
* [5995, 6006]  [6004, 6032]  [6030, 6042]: -0.4 Angstrom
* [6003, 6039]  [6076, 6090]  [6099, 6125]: 0.3 Angstrom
